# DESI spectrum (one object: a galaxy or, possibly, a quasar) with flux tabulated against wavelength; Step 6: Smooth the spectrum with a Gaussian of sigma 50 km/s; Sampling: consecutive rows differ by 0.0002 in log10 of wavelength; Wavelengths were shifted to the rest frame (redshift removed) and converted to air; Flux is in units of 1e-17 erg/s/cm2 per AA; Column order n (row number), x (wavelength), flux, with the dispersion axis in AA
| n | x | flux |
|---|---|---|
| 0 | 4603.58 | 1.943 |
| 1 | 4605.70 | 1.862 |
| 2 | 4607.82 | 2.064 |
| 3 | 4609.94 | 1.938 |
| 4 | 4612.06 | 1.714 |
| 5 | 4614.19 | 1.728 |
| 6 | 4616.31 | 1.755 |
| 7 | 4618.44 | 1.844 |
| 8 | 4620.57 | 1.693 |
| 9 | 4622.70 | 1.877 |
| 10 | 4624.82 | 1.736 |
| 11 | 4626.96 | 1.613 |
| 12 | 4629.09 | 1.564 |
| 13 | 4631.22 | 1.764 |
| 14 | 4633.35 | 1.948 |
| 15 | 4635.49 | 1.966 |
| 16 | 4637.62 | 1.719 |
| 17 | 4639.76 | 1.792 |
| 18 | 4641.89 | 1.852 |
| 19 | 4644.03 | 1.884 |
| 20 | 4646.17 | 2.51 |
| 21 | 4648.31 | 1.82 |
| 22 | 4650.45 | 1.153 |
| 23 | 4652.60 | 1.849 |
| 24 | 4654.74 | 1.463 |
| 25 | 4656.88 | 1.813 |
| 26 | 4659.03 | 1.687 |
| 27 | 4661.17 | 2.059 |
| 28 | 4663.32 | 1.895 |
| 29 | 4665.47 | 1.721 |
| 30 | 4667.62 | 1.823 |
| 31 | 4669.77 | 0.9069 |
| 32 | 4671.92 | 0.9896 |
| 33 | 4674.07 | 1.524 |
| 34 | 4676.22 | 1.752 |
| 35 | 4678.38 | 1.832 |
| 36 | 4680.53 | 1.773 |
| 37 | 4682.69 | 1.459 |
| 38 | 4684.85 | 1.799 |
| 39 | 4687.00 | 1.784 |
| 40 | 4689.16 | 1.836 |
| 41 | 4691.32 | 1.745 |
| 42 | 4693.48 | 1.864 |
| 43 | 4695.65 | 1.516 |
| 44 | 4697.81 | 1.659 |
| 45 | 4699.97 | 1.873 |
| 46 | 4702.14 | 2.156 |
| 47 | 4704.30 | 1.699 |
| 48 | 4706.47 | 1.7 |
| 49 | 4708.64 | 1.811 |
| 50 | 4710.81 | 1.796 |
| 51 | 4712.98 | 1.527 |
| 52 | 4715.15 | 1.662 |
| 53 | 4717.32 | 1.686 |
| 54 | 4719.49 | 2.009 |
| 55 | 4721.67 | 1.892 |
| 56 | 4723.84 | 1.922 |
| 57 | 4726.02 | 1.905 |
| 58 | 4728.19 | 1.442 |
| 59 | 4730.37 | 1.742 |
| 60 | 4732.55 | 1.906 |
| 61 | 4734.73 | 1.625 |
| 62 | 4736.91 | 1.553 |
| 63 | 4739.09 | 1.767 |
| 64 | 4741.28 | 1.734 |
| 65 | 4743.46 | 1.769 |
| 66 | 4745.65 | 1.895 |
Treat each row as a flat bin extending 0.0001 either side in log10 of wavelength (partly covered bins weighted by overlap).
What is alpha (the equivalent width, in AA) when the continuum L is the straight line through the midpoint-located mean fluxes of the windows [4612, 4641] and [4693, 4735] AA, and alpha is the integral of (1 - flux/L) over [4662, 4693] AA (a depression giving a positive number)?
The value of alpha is 2.3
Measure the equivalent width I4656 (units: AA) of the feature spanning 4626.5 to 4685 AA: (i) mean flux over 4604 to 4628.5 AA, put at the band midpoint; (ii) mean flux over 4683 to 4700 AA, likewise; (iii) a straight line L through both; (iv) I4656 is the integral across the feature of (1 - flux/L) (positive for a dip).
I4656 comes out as 1.9 AA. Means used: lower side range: 1.8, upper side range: 1.74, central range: 1.71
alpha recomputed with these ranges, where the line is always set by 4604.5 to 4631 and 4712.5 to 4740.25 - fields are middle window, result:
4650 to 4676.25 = 2.6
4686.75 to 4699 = 0.2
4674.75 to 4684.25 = 0.3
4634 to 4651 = -0.8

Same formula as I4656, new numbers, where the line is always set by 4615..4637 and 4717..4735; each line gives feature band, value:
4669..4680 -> 2.2 AA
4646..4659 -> 0.5 AA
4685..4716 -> 0.6 AA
